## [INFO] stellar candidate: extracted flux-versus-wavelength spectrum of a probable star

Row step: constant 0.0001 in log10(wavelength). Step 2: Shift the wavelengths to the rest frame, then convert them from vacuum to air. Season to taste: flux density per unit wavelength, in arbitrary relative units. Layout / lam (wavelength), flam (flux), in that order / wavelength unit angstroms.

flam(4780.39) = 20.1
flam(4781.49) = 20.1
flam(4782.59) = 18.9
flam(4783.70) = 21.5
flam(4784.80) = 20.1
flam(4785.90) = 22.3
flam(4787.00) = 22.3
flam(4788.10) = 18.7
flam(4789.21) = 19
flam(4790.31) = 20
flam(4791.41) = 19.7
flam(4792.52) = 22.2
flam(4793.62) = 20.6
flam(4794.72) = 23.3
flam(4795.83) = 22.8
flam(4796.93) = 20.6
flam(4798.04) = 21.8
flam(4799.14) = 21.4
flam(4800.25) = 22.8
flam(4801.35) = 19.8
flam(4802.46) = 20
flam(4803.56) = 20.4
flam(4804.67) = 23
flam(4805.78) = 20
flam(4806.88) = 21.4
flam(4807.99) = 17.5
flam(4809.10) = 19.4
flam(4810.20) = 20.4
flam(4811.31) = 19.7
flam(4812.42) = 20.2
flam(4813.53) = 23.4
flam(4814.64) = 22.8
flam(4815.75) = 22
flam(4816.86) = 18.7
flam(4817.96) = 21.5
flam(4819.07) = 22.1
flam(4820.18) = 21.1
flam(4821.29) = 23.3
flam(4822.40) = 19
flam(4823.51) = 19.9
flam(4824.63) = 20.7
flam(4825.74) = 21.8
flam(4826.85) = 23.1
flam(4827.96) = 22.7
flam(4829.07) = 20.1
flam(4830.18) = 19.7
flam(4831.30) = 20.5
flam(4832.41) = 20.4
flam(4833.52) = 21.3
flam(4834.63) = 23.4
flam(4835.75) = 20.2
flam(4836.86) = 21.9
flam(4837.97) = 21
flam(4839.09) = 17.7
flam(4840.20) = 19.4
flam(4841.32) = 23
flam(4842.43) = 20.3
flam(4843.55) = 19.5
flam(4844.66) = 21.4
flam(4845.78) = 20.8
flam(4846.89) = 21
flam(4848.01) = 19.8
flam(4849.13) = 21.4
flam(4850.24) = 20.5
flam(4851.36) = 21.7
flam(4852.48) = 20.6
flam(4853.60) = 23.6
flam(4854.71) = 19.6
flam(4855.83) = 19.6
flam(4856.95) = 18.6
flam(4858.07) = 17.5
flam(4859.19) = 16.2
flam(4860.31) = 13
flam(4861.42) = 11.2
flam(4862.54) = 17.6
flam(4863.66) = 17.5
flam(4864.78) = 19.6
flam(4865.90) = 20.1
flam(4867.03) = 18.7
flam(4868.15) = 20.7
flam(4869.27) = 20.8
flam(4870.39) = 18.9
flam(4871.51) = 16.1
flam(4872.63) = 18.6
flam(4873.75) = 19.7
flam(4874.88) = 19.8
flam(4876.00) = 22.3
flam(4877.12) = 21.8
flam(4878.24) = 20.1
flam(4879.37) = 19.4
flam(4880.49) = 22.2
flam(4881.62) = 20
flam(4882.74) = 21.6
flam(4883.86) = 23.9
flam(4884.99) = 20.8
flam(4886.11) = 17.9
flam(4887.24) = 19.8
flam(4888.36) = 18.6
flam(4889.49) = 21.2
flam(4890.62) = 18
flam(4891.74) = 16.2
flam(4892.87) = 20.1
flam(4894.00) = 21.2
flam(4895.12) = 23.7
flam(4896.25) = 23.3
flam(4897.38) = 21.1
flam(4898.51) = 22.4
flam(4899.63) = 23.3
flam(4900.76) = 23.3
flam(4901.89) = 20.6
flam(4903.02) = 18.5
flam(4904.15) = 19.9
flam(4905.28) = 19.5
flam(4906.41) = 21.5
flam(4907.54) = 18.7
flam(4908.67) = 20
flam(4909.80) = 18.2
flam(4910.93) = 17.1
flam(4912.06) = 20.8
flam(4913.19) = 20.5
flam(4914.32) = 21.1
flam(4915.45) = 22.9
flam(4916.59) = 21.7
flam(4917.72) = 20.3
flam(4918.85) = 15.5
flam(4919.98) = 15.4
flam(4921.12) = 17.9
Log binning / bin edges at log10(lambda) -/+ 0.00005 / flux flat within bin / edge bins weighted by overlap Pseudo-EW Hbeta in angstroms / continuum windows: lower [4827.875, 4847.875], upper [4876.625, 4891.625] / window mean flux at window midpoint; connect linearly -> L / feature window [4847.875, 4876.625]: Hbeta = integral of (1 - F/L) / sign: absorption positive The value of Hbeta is 2.1 angstroms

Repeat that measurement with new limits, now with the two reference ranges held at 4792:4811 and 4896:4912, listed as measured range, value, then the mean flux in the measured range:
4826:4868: 1.9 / 19.9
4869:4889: 0.5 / 20.1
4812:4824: -0.2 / 21.3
